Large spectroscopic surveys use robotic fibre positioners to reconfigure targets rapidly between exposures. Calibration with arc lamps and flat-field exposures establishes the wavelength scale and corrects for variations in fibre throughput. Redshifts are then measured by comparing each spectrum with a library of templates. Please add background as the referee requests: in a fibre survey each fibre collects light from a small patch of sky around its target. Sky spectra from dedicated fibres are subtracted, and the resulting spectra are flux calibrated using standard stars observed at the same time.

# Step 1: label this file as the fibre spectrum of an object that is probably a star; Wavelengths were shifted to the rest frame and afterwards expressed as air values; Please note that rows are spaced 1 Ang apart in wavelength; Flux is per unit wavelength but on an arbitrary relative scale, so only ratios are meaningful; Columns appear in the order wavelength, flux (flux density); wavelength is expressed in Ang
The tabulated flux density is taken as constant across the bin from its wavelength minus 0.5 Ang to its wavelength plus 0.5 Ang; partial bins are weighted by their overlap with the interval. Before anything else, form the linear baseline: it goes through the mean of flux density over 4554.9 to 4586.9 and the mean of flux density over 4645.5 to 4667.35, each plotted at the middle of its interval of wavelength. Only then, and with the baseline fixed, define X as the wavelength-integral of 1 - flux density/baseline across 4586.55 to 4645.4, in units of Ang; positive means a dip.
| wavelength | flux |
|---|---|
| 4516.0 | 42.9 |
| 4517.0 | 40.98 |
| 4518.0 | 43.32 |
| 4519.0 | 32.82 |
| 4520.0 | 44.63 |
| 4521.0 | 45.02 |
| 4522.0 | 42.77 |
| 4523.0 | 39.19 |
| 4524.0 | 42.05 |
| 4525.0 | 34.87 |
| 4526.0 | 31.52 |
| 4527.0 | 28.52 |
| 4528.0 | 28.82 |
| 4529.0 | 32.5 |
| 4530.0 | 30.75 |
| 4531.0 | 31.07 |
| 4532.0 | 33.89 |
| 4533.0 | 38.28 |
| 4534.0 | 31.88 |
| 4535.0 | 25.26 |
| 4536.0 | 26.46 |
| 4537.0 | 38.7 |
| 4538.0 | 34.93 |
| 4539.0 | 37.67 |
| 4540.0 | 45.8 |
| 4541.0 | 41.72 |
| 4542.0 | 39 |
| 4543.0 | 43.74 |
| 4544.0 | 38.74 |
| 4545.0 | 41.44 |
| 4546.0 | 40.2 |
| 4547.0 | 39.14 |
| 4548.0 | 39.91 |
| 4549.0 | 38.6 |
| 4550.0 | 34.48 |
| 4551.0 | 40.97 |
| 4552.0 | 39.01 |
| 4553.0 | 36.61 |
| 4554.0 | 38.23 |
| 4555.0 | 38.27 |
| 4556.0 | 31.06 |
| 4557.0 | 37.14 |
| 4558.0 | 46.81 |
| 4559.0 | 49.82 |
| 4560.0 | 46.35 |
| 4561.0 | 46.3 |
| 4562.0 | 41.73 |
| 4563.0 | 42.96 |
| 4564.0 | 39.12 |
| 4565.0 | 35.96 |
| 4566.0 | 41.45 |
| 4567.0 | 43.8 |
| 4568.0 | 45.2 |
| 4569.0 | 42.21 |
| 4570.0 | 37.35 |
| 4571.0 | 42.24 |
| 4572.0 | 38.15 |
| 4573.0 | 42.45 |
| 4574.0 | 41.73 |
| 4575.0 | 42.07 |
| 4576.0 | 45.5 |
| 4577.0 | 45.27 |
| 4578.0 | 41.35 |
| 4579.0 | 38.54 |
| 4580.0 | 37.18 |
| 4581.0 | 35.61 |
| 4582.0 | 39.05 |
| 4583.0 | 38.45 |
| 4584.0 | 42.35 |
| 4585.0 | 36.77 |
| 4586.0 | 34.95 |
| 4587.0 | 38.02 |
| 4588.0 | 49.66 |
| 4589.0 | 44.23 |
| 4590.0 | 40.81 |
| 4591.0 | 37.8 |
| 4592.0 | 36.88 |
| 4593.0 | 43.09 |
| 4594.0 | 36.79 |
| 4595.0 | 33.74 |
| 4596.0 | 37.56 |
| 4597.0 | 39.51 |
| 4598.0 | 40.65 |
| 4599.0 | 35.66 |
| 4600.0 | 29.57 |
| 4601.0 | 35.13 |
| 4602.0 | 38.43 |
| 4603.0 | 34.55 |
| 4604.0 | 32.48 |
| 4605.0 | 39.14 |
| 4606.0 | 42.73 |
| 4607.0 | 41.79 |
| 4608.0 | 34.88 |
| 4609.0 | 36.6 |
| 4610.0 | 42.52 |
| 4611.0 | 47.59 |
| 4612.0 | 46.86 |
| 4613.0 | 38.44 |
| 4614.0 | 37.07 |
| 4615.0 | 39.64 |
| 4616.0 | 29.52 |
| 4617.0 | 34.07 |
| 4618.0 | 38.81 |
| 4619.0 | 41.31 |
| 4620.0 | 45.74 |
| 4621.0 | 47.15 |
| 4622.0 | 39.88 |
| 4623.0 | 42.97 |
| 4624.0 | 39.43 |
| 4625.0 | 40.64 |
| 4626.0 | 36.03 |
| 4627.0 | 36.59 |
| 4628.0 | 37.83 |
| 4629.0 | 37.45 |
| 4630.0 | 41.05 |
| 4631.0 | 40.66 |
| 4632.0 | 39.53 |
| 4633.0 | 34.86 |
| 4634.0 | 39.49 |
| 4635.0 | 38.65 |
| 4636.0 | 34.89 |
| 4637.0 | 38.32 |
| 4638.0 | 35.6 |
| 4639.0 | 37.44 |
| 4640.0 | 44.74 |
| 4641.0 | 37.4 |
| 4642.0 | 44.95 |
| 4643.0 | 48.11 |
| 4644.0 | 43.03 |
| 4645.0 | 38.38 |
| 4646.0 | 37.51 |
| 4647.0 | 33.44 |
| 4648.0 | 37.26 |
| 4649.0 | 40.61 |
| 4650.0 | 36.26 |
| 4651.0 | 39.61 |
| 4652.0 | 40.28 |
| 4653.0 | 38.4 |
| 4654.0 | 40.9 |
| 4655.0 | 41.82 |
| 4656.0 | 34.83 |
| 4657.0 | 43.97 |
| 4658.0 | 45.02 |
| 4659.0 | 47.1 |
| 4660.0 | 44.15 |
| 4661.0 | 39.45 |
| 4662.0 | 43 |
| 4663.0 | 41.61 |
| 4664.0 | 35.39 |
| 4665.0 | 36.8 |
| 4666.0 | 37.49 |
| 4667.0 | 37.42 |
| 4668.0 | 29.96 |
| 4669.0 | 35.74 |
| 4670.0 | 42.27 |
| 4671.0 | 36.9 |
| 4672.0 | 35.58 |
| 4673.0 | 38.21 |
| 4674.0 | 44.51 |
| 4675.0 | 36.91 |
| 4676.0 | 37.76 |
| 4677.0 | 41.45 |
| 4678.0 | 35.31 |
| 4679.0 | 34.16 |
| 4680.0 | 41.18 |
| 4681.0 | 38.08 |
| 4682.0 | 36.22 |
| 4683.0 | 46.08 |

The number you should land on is 1.4 Ang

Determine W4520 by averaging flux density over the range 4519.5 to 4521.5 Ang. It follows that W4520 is 44.8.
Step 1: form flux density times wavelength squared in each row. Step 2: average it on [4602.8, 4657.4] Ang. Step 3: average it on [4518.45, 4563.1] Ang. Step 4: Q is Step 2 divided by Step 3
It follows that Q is 1.1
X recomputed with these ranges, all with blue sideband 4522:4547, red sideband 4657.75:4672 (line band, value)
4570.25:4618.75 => -2.2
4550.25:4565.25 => -1.7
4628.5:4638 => 0.1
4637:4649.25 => -0.4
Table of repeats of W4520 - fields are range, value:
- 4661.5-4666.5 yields 38.9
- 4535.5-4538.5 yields 33.4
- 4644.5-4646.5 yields 37.9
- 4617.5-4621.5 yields 43.3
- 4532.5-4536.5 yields 30.5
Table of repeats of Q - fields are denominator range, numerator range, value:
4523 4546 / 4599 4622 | 1.13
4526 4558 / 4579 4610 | 1.08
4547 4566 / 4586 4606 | 0.96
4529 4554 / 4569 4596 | 1.10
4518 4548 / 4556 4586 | 1.14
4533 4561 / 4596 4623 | 1.03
